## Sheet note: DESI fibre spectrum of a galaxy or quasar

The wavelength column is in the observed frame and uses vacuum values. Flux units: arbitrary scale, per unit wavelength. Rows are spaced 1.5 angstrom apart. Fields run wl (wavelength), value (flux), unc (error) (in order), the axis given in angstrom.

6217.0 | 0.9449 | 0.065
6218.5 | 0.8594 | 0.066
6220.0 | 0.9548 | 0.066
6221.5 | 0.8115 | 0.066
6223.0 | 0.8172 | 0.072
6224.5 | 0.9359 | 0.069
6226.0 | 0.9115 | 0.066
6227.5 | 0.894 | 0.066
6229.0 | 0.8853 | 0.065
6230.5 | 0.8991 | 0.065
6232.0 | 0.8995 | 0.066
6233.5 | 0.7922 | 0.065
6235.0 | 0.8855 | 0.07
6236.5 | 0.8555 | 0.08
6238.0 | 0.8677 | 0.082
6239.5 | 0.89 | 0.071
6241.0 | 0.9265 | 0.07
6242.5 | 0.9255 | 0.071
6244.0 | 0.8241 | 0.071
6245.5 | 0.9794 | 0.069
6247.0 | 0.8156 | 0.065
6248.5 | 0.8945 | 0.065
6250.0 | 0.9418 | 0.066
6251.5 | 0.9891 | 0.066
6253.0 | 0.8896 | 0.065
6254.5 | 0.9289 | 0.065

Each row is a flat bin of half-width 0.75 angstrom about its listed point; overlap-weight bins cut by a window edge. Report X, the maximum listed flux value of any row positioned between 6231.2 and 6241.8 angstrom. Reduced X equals 0.9265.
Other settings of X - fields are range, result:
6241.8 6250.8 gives 0.9794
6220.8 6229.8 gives 0.9359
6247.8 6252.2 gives 0.9891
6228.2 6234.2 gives 0.8995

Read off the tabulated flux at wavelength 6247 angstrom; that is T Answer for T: 0.8156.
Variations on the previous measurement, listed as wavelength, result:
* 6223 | 0.8172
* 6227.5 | 0.894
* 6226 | 0.9115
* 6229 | 0.8853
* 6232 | 0.8995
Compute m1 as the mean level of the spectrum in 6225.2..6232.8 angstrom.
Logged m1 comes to 0.897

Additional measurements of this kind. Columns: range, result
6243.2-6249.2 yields 0.879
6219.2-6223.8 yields 0.862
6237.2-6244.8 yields 0.887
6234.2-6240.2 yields 0.874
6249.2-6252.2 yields 0.964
